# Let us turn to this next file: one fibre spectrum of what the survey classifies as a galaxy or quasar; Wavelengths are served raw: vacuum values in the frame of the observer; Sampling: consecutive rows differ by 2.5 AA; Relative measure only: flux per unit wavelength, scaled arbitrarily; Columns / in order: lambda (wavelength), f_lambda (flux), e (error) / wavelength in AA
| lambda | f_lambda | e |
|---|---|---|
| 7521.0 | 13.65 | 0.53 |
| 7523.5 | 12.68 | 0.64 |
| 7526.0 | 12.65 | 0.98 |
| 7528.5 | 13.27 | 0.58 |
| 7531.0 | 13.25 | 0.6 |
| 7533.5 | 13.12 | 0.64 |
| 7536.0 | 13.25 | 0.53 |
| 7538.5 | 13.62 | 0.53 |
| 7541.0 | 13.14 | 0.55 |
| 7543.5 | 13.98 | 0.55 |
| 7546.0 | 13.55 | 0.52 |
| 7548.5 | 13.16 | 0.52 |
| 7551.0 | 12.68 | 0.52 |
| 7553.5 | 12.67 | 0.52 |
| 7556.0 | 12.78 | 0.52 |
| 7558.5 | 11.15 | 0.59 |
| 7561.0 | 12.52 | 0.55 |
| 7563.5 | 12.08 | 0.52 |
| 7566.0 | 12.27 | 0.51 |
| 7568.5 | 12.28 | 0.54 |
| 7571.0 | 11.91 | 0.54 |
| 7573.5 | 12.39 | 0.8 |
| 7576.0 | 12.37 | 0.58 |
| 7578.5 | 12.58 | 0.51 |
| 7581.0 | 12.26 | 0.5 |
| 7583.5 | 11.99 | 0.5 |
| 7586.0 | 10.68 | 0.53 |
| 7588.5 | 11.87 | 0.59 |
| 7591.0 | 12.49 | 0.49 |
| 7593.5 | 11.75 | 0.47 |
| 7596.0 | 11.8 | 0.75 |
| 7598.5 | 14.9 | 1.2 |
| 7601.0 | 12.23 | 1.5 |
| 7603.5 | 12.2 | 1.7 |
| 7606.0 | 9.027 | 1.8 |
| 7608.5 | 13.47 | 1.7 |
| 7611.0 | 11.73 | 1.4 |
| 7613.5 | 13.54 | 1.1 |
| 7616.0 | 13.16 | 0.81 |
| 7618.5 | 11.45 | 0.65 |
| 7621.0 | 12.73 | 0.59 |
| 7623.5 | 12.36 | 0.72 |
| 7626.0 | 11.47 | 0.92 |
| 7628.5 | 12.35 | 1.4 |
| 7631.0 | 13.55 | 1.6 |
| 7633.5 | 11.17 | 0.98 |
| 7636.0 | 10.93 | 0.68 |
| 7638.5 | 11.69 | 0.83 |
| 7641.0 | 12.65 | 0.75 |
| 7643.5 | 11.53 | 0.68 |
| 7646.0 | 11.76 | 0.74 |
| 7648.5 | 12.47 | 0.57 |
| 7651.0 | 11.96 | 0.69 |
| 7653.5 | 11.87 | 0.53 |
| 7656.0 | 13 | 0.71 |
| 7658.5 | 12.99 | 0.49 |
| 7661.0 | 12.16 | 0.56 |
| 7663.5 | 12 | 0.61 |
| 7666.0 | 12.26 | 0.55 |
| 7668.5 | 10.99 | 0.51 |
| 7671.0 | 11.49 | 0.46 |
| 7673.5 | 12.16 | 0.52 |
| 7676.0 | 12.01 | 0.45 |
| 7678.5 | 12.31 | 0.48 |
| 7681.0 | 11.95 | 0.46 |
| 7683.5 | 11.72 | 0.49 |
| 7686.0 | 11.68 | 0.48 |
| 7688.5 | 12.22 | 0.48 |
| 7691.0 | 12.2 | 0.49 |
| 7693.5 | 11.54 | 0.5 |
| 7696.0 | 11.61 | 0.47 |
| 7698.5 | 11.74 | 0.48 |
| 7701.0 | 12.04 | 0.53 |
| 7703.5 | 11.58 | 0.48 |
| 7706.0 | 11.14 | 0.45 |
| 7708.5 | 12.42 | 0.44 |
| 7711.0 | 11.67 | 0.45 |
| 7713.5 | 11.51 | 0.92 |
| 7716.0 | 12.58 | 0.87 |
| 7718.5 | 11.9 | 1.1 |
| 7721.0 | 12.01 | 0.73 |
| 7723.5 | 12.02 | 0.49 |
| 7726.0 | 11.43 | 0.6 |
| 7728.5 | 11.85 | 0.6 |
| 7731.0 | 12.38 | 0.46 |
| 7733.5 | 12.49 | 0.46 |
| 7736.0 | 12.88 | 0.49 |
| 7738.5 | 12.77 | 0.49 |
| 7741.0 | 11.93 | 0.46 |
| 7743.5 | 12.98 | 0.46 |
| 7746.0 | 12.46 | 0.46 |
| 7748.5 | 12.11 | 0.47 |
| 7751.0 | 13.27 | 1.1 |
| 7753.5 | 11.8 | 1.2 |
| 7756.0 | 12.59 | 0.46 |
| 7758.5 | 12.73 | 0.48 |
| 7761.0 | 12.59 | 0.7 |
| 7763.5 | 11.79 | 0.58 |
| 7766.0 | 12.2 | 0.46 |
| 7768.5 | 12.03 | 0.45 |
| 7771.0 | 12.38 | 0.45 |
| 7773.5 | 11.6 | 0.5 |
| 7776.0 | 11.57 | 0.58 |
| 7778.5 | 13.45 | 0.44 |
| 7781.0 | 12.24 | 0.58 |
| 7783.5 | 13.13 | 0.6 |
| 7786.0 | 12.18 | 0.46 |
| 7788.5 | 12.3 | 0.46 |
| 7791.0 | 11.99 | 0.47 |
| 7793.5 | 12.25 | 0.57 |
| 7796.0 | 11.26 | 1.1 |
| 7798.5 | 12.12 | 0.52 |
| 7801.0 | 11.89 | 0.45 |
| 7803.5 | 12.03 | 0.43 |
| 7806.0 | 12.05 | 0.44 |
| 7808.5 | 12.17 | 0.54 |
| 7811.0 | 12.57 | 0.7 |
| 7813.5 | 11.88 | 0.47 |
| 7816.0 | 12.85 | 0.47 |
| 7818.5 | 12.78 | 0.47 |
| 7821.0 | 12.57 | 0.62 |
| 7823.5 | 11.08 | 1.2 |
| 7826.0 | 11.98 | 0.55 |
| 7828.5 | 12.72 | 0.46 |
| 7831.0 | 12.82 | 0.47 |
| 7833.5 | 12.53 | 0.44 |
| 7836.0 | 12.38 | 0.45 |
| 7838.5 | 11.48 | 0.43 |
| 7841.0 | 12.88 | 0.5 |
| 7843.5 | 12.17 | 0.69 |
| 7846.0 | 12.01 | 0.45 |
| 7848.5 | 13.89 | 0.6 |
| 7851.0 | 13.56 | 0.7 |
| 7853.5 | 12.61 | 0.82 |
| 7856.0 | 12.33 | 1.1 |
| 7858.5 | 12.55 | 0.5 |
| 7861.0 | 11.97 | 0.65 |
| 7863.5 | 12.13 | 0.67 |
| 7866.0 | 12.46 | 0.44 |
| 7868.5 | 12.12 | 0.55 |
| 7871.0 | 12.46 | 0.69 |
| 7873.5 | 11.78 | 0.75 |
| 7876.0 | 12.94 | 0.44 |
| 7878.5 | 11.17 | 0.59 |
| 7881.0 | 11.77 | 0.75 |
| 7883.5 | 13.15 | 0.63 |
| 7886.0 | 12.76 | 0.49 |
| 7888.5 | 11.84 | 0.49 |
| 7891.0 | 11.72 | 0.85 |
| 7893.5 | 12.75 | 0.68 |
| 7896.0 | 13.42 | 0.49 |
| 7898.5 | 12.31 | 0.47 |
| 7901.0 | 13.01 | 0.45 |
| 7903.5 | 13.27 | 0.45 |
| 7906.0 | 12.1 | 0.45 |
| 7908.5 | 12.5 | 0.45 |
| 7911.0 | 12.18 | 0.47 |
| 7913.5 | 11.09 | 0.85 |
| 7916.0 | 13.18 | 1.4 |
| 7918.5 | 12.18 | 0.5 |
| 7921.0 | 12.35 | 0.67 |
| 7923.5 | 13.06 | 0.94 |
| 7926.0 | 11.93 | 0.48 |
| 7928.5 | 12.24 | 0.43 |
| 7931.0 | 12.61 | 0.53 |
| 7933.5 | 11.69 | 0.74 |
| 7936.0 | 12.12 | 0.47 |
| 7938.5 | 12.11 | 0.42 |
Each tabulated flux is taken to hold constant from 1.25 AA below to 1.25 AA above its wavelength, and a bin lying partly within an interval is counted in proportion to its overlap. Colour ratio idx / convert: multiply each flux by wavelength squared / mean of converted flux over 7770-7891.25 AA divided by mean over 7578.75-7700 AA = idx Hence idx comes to 1.07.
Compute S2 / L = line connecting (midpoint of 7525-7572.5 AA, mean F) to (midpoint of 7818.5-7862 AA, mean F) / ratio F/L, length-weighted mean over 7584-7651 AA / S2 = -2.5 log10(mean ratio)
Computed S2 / 0.05 mag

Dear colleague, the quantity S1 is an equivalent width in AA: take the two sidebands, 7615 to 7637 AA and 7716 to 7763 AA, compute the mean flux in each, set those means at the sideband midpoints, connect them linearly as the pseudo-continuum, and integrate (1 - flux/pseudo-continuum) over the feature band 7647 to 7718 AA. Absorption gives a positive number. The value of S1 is 1.5 AA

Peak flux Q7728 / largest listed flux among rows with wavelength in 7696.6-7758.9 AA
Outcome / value 13.27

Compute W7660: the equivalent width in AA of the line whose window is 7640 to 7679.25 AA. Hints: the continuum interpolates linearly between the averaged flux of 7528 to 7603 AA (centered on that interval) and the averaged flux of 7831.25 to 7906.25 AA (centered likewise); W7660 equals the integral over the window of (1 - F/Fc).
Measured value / 1.42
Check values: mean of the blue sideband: 12.6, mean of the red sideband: 12.5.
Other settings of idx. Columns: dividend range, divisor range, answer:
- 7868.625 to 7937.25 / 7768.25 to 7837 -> 1.03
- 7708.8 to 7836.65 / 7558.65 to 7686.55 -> 1.05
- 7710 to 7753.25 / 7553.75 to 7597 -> 1.06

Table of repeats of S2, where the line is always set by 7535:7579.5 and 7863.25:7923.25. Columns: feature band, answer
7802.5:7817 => 0.02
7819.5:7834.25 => 0.01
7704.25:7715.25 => 0.07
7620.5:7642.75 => 0.05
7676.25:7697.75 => 0.06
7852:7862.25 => 0.00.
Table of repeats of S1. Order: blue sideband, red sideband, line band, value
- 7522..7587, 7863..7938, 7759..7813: 1.1 AA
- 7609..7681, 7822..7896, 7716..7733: 0.3 AA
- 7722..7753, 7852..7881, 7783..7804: 0.4 AA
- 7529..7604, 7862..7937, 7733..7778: 0.3 AA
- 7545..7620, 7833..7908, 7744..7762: -0.2 AA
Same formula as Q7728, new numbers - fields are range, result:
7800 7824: 12.85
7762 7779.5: 13.45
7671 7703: 12.31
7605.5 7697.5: 13.55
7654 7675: 13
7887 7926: 13.42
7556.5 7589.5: 12.58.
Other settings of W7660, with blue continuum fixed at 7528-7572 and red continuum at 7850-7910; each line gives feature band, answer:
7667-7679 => 0.9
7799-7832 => 0.7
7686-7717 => 2.0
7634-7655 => 1.4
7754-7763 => 0.1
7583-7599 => 0.8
